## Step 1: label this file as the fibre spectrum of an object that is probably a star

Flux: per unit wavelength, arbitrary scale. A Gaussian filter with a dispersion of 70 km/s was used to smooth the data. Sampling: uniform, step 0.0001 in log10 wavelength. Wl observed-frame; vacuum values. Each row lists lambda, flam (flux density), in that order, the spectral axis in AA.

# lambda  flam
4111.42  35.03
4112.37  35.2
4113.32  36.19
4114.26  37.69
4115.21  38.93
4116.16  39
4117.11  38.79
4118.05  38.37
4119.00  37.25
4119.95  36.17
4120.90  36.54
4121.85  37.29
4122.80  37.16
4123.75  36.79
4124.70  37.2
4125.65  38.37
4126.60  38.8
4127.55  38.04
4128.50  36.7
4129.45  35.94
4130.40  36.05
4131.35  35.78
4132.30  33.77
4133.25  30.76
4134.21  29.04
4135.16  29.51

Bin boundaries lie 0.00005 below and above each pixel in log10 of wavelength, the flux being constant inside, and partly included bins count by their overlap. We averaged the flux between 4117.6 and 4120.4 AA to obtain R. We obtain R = 37.2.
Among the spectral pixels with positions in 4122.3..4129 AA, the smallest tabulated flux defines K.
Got 36.7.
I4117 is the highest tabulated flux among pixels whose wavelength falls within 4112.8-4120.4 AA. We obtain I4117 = 39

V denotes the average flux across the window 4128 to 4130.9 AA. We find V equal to 36.3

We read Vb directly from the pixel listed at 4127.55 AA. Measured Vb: 38.04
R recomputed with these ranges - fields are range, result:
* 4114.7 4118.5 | 38.8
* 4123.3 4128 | 37.8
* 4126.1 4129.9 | 37.4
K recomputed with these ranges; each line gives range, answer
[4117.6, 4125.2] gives 36.17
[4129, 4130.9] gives 35.94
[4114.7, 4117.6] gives 38.79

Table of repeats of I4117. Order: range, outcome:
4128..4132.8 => 36.7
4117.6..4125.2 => 38.37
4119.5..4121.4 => 36.54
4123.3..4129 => 38.8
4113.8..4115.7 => 38.93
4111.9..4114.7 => 37.69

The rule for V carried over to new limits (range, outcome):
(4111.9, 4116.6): 37.4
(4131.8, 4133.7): 32.4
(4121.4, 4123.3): 37.2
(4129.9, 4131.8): 36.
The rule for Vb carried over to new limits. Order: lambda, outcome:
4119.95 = 36.17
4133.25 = 30.76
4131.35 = 35.78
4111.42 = 35.03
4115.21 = 38.93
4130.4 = 36.05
